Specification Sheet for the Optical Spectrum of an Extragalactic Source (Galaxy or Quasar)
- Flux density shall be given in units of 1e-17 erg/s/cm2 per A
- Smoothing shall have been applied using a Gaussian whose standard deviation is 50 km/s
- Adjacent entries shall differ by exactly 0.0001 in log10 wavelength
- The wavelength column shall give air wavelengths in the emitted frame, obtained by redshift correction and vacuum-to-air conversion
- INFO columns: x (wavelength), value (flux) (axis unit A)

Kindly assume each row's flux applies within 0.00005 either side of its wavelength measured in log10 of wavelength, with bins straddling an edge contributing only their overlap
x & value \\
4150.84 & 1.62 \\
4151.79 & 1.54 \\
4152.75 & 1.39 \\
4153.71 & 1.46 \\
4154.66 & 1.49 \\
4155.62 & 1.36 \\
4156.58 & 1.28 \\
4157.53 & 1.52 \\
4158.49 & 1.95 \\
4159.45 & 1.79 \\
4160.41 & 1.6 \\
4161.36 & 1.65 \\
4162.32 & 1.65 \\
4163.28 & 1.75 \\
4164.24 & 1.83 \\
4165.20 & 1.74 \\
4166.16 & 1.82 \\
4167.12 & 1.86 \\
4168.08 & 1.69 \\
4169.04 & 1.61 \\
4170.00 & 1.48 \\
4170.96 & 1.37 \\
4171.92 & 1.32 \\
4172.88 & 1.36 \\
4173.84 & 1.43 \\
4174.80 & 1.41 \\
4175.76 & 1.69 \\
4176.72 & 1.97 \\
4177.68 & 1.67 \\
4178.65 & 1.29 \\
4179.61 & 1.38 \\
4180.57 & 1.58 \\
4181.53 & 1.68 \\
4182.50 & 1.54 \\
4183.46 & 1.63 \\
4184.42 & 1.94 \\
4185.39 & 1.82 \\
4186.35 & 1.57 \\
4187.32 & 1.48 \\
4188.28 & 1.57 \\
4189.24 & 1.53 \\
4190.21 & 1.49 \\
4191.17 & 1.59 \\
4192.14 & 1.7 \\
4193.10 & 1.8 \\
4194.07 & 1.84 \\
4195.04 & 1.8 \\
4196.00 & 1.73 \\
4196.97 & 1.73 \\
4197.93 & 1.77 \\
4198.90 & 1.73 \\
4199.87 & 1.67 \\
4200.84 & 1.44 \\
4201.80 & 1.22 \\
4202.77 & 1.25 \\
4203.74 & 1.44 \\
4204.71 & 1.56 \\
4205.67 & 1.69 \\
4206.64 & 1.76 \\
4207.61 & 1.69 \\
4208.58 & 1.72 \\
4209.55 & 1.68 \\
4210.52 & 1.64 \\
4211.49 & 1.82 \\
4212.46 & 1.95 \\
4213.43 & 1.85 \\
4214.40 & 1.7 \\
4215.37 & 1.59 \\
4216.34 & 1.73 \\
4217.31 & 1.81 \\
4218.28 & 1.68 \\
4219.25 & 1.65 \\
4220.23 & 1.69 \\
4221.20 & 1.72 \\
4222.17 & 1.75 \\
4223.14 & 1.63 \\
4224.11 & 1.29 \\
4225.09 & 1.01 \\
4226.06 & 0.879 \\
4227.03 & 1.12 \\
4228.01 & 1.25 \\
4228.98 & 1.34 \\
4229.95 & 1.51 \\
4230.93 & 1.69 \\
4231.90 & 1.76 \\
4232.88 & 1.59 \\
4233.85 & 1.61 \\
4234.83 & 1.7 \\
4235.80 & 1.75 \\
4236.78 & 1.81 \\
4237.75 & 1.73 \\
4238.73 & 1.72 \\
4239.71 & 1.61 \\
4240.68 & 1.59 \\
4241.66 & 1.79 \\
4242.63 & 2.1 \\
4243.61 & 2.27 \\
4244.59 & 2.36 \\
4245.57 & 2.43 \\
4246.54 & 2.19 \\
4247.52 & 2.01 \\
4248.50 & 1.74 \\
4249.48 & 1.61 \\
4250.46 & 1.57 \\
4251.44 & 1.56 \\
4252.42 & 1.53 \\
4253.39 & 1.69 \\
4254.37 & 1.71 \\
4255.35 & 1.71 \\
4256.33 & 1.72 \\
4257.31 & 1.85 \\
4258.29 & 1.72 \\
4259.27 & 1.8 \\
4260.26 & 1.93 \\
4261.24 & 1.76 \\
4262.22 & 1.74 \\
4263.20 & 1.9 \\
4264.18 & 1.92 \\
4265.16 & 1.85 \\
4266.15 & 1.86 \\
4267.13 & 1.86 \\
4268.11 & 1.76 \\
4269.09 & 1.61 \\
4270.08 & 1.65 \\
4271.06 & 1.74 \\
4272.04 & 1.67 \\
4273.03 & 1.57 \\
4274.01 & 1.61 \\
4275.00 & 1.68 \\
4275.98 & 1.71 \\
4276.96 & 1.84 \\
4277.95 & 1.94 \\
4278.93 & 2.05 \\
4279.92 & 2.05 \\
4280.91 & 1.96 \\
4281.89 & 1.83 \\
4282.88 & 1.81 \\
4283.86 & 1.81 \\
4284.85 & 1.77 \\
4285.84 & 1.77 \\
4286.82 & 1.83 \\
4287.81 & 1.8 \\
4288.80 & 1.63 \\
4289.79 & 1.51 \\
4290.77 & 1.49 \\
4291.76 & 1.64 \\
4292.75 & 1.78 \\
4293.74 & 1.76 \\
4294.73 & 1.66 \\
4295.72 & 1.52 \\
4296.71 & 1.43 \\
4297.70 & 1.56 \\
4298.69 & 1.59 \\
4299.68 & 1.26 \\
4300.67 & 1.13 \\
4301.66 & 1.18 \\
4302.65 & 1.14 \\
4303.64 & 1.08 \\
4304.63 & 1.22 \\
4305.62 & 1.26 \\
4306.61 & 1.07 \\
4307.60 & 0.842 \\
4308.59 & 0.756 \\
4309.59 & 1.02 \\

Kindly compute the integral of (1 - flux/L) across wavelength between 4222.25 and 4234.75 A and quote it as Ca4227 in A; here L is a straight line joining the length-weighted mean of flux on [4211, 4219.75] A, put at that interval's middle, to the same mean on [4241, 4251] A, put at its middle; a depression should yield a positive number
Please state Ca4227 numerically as 3.0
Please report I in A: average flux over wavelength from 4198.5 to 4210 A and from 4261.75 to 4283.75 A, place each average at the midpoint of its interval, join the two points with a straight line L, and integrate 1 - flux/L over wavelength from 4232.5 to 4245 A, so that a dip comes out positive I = -1.0 A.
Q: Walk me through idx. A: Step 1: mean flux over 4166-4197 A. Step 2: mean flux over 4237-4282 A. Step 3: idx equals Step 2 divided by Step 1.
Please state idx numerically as 1.12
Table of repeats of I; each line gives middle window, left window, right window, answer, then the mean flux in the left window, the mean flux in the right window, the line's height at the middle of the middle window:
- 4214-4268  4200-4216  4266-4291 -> -0.60 A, 1.63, 1.76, 1.69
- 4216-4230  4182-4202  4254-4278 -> 1.91 A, 1.65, 1.76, 1.7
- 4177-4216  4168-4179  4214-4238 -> -2.62 A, 1.52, 1.56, 1.54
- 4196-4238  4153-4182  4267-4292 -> 1.63 A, 1.59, 1.75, 1.66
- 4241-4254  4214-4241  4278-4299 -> -2.29 A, 1.57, 1.73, 1.62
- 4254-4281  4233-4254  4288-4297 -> -1.12 A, 1.82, 1.61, 1.72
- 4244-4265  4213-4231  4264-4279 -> -2.00 A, 1.52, 1.76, 1.68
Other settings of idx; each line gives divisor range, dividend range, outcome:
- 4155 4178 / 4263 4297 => 1.08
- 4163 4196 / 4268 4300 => 1.05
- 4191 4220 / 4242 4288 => 1.09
